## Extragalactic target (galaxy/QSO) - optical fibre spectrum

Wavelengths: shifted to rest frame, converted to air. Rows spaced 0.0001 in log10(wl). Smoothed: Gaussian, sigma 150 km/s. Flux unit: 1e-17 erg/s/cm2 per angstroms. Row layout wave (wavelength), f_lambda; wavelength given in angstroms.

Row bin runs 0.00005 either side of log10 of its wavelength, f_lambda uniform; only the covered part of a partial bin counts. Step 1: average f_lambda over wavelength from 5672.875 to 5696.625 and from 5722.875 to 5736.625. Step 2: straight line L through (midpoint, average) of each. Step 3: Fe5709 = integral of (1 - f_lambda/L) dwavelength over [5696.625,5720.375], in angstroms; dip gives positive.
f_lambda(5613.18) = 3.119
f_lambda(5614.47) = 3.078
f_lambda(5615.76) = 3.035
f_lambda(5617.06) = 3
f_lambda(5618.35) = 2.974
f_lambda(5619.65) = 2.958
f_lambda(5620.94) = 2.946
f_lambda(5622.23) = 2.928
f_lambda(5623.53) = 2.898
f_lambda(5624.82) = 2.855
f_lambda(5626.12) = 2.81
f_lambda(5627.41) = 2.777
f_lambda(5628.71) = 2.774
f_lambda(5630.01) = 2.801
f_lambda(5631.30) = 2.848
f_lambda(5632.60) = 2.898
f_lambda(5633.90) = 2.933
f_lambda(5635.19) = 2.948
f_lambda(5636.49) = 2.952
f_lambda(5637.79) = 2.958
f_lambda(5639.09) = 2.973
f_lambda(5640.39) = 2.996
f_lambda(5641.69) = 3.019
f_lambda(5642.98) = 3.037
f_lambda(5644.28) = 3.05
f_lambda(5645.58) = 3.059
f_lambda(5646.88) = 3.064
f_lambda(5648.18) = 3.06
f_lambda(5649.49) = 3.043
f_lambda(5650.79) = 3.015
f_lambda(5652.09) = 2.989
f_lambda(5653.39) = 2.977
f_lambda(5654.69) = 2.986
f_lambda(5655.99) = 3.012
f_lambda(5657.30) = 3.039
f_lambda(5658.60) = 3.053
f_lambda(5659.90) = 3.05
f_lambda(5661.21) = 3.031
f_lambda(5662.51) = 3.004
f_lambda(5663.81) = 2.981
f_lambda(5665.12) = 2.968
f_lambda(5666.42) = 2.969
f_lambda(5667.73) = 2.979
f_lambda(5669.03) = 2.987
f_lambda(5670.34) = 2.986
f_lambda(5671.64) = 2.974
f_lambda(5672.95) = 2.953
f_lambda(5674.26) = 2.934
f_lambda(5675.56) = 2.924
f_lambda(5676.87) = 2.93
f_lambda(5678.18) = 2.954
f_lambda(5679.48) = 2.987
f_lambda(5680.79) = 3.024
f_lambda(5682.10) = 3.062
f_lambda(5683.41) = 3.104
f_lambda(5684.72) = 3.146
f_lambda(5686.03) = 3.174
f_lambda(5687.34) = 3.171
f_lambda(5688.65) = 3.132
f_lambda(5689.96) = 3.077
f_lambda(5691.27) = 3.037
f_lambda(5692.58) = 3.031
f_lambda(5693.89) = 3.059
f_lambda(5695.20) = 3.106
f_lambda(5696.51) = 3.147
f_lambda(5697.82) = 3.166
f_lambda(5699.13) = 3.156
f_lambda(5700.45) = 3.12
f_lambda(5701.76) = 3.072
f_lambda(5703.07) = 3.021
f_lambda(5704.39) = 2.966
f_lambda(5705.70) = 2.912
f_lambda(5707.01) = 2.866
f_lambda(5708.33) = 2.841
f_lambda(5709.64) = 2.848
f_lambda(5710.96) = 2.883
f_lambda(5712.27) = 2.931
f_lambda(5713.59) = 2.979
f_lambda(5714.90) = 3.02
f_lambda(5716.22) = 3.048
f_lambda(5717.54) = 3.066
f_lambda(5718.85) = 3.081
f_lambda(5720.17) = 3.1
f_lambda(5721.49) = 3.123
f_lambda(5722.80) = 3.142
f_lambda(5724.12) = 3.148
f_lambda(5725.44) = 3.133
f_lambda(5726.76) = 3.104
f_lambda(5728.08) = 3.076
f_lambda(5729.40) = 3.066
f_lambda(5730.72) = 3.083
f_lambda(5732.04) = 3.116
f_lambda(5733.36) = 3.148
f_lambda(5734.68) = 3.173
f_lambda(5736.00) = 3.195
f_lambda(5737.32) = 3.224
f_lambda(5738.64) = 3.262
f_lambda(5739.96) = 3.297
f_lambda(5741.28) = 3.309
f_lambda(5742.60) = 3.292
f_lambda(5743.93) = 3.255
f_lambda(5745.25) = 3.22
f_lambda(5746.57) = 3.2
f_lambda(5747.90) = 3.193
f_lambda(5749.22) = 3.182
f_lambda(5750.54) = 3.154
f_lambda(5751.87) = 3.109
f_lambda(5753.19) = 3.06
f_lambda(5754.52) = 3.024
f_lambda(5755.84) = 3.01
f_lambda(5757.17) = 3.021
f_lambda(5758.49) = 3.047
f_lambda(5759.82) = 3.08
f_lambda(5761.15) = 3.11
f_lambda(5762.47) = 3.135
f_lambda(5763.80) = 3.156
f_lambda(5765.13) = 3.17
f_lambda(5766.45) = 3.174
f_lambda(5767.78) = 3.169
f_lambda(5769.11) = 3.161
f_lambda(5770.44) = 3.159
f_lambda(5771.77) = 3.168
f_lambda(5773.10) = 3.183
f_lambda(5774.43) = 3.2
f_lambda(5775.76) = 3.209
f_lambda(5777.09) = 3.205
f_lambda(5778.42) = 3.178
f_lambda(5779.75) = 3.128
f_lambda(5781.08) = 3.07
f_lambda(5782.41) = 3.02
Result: 0.64 angstroms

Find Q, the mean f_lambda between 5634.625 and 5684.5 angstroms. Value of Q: 3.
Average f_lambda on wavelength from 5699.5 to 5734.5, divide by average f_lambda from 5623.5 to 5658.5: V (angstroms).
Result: 1.03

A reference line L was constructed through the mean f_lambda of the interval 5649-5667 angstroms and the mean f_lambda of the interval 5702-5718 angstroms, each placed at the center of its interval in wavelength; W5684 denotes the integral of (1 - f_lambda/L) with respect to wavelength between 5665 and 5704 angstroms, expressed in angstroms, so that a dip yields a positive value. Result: -0.9 angstroms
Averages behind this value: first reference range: 3.01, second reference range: 2.95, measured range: 3.05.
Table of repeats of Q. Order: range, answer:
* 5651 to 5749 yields 3.07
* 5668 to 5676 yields 2.96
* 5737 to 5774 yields 3.16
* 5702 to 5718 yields 2.95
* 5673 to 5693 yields 3.04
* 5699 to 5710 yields 2.97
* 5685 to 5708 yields 3.07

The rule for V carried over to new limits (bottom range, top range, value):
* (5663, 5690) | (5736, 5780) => 1.05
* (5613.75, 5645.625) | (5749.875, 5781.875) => 1.06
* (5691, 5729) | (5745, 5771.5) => 1.03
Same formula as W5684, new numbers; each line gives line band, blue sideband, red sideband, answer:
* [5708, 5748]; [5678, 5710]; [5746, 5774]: -0.3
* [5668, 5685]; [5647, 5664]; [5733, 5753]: 0.4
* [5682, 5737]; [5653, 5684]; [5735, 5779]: 0.1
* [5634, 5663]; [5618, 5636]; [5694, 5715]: -1.0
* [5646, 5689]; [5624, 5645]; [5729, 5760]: -0.5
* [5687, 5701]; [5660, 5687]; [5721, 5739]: -0.2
